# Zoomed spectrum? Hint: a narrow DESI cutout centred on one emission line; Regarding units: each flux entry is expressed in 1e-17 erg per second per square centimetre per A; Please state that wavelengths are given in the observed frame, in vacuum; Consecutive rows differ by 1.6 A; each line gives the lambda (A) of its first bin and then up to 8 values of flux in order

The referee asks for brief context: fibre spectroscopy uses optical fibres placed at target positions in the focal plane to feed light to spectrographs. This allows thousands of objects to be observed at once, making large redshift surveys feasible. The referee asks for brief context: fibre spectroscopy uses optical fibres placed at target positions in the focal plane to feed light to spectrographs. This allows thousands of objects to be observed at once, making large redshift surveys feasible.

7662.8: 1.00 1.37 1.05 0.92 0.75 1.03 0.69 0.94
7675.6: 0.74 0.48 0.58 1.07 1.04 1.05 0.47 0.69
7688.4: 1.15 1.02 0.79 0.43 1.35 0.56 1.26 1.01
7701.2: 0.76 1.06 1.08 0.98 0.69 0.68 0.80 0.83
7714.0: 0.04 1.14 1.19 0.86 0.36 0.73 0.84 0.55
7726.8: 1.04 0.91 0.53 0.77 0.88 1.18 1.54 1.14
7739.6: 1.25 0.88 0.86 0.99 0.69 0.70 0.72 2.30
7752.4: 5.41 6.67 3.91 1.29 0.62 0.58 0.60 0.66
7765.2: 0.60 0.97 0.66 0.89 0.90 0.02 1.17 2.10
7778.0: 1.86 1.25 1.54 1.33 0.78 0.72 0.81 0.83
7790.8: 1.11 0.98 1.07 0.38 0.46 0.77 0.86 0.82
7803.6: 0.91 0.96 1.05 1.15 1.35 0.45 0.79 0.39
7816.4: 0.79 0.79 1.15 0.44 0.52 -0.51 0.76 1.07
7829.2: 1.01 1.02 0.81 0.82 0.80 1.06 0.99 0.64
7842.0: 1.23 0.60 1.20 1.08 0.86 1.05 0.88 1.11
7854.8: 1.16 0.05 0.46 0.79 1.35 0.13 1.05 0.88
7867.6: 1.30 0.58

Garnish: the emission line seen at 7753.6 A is H-alpha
